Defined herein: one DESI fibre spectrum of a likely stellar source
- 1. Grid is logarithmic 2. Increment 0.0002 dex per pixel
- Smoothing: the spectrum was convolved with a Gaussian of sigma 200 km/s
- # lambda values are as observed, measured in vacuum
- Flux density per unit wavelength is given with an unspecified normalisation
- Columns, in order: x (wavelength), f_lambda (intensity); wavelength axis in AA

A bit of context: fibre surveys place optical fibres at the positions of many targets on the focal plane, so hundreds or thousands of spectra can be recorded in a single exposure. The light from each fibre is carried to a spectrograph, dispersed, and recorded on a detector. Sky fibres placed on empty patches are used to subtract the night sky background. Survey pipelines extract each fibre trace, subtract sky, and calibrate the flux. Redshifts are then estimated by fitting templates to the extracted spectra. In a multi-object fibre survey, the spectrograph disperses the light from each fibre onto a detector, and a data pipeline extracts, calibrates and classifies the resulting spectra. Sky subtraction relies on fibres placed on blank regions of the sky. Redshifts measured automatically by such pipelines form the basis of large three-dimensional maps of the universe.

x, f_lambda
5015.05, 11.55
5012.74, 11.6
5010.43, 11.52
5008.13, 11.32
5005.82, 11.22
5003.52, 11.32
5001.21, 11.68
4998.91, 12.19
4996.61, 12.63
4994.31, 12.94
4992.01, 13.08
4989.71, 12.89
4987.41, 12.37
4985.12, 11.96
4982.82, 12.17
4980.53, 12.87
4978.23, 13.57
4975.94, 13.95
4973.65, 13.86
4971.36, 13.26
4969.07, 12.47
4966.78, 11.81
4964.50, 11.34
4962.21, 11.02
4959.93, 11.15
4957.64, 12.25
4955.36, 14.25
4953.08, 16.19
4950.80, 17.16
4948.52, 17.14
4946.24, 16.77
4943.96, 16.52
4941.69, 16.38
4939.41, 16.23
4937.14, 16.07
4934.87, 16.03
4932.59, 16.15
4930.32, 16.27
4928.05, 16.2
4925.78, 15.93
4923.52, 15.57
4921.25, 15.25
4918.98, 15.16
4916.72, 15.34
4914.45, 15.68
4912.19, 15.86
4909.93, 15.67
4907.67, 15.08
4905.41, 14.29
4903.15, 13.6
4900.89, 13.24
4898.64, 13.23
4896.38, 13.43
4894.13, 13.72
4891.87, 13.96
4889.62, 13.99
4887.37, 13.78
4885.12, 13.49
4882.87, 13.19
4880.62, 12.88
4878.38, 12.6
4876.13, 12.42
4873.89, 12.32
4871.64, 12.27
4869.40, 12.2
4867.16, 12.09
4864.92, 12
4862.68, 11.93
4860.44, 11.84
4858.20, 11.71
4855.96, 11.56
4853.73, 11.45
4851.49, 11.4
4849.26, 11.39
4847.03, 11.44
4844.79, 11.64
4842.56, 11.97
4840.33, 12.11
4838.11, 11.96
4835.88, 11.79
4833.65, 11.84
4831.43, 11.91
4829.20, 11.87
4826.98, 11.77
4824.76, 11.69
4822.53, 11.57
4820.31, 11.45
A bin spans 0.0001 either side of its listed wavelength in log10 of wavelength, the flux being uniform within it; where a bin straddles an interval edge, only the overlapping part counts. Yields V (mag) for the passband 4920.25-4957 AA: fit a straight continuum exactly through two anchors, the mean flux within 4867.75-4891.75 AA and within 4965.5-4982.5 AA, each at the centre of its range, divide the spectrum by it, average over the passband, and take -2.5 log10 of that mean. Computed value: -0.23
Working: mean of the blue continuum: 12.9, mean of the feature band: 16.1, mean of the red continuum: 13.1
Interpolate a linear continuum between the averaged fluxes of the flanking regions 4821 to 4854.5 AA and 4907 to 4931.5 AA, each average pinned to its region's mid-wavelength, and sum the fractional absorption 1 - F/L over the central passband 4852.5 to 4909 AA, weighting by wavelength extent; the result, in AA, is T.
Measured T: 3.7 AA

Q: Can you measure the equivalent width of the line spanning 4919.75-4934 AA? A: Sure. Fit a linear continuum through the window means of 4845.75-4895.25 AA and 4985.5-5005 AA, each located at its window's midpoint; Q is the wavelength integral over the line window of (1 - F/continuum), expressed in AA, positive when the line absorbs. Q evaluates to -4.0 AA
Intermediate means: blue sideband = 12.4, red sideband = 12.4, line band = 15.9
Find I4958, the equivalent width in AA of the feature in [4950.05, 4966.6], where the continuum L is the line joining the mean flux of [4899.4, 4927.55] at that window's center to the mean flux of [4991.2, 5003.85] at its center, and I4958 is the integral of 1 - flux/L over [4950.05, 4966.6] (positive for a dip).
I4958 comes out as 0.6 AA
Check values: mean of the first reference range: 15.1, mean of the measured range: 13.2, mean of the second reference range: 12.3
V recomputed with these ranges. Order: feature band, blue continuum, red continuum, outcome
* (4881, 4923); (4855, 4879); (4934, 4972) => -0.100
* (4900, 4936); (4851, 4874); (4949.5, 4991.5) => -0.224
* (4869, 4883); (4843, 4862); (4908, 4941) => 0.036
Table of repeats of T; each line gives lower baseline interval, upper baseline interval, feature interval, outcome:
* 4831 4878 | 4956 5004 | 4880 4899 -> -2.38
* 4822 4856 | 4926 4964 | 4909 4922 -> -1.09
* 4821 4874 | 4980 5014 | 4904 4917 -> -3.65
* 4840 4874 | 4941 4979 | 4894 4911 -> -1.66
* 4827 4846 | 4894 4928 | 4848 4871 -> 1.83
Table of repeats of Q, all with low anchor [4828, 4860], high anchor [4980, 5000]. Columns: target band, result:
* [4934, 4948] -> -4.7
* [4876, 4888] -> -1.2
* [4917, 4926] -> -2.4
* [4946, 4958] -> -3.3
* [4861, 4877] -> -0.4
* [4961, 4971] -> 0.5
